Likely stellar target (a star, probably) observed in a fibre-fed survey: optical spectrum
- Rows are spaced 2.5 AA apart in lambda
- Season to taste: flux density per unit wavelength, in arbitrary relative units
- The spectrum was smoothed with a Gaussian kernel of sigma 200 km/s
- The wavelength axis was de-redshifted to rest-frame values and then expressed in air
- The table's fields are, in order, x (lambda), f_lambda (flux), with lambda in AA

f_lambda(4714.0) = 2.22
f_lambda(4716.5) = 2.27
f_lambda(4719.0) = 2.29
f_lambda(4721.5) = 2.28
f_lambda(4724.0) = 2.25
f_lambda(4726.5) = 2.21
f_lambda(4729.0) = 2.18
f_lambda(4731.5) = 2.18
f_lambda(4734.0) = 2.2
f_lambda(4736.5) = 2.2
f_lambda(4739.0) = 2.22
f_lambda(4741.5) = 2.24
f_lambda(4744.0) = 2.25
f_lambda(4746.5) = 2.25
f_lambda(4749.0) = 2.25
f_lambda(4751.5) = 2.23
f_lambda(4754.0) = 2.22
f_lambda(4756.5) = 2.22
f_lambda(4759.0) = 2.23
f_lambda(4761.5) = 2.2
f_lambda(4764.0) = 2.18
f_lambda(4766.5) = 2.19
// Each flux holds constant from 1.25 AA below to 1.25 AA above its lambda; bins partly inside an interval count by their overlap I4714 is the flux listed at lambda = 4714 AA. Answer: 2.22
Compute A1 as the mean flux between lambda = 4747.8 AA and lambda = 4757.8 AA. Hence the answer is 2.23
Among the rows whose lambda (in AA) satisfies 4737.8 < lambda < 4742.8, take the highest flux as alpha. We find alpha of 2.24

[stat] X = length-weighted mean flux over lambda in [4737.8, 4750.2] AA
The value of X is 2.24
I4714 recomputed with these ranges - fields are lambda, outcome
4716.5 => 2.27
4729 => 2.18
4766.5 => 2.19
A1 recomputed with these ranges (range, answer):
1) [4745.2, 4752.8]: 2.24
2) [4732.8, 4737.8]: 2.2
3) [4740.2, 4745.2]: 2.24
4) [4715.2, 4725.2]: 2.27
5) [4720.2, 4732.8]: 2.22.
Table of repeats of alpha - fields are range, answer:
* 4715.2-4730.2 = 2.29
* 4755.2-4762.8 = 2.23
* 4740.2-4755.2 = 2.25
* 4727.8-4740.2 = 2.22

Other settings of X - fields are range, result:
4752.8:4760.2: 2.22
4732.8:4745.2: 2.22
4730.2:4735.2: 2.19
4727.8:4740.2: 2.2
